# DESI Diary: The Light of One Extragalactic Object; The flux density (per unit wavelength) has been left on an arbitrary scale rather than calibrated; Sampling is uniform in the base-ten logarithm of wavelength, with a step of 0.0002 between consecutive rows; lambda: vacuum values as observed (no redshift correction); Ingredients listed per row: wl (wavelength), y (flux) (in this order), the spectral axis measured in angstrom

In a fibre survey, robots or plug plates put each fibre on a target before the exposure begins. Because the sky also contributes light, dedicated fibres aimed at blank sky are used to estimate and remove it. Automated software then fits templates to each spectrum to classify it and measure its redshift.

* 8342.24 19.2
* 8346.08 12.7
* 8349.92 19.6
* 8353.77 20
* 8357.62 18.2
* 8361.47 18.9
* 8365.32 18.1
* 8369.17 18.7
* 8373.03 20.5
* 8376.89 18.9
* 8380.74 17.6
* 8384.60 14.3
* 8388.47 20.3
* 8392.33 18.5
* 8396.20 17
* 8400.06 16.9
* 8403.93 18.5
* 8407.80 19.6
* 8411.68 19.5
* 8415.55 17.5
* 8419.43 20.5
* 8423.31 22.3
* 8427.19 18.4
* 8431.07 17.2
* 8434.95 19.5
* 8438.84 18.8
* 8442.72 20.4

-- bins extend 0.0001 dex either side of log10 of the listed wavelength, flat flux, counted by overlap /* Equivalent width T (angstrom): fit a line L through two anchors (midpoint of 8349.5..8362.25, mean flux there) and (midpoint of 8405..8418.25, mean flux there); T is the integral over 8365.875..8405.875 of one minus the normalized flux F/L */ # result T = 1.9 angstrom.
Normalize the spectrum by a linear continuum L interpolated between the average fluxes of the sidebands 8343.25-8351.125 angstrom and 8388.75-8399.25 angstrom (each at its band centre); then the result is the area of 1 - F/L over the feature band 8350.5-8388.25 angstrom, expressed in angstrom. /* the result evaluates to -3.15 angstrom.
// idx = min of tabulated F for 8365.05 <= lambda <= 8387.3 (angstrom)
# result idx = 14.3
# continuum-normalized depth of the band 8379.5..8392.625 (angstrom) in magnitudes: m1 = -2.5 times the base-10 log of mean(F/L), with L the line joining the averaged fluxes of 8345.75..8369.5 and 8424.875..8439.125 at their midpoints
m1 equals 0.051 mag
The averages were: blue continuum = 18.3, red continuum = 18.5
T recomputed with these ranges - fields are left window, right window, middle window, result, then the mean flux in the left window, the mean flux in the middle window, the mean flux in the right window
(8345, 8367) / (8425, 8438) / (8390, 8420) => -0.13 angstrom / 18.1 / 18.4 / 18.5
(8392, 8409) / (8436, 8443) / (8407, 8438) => -0.83 angstrom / 18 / 19.3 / 19.4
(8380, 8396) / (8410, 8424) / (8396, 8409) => 0.44 angstrom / 17.6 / 18.1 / 19.7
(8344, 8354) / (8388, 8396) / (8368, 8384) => -0.42 angstrom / 17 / 18.6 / 18.7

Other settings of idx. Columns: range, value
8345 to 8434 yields 12.7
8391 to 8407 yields 16.9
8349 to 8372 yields 18.1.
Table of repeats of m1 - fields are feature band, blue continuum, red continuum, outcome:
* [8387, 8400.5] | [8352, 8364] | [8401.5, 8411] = 0.04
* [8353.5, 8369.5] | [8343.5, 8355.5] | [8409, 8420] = -0.05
